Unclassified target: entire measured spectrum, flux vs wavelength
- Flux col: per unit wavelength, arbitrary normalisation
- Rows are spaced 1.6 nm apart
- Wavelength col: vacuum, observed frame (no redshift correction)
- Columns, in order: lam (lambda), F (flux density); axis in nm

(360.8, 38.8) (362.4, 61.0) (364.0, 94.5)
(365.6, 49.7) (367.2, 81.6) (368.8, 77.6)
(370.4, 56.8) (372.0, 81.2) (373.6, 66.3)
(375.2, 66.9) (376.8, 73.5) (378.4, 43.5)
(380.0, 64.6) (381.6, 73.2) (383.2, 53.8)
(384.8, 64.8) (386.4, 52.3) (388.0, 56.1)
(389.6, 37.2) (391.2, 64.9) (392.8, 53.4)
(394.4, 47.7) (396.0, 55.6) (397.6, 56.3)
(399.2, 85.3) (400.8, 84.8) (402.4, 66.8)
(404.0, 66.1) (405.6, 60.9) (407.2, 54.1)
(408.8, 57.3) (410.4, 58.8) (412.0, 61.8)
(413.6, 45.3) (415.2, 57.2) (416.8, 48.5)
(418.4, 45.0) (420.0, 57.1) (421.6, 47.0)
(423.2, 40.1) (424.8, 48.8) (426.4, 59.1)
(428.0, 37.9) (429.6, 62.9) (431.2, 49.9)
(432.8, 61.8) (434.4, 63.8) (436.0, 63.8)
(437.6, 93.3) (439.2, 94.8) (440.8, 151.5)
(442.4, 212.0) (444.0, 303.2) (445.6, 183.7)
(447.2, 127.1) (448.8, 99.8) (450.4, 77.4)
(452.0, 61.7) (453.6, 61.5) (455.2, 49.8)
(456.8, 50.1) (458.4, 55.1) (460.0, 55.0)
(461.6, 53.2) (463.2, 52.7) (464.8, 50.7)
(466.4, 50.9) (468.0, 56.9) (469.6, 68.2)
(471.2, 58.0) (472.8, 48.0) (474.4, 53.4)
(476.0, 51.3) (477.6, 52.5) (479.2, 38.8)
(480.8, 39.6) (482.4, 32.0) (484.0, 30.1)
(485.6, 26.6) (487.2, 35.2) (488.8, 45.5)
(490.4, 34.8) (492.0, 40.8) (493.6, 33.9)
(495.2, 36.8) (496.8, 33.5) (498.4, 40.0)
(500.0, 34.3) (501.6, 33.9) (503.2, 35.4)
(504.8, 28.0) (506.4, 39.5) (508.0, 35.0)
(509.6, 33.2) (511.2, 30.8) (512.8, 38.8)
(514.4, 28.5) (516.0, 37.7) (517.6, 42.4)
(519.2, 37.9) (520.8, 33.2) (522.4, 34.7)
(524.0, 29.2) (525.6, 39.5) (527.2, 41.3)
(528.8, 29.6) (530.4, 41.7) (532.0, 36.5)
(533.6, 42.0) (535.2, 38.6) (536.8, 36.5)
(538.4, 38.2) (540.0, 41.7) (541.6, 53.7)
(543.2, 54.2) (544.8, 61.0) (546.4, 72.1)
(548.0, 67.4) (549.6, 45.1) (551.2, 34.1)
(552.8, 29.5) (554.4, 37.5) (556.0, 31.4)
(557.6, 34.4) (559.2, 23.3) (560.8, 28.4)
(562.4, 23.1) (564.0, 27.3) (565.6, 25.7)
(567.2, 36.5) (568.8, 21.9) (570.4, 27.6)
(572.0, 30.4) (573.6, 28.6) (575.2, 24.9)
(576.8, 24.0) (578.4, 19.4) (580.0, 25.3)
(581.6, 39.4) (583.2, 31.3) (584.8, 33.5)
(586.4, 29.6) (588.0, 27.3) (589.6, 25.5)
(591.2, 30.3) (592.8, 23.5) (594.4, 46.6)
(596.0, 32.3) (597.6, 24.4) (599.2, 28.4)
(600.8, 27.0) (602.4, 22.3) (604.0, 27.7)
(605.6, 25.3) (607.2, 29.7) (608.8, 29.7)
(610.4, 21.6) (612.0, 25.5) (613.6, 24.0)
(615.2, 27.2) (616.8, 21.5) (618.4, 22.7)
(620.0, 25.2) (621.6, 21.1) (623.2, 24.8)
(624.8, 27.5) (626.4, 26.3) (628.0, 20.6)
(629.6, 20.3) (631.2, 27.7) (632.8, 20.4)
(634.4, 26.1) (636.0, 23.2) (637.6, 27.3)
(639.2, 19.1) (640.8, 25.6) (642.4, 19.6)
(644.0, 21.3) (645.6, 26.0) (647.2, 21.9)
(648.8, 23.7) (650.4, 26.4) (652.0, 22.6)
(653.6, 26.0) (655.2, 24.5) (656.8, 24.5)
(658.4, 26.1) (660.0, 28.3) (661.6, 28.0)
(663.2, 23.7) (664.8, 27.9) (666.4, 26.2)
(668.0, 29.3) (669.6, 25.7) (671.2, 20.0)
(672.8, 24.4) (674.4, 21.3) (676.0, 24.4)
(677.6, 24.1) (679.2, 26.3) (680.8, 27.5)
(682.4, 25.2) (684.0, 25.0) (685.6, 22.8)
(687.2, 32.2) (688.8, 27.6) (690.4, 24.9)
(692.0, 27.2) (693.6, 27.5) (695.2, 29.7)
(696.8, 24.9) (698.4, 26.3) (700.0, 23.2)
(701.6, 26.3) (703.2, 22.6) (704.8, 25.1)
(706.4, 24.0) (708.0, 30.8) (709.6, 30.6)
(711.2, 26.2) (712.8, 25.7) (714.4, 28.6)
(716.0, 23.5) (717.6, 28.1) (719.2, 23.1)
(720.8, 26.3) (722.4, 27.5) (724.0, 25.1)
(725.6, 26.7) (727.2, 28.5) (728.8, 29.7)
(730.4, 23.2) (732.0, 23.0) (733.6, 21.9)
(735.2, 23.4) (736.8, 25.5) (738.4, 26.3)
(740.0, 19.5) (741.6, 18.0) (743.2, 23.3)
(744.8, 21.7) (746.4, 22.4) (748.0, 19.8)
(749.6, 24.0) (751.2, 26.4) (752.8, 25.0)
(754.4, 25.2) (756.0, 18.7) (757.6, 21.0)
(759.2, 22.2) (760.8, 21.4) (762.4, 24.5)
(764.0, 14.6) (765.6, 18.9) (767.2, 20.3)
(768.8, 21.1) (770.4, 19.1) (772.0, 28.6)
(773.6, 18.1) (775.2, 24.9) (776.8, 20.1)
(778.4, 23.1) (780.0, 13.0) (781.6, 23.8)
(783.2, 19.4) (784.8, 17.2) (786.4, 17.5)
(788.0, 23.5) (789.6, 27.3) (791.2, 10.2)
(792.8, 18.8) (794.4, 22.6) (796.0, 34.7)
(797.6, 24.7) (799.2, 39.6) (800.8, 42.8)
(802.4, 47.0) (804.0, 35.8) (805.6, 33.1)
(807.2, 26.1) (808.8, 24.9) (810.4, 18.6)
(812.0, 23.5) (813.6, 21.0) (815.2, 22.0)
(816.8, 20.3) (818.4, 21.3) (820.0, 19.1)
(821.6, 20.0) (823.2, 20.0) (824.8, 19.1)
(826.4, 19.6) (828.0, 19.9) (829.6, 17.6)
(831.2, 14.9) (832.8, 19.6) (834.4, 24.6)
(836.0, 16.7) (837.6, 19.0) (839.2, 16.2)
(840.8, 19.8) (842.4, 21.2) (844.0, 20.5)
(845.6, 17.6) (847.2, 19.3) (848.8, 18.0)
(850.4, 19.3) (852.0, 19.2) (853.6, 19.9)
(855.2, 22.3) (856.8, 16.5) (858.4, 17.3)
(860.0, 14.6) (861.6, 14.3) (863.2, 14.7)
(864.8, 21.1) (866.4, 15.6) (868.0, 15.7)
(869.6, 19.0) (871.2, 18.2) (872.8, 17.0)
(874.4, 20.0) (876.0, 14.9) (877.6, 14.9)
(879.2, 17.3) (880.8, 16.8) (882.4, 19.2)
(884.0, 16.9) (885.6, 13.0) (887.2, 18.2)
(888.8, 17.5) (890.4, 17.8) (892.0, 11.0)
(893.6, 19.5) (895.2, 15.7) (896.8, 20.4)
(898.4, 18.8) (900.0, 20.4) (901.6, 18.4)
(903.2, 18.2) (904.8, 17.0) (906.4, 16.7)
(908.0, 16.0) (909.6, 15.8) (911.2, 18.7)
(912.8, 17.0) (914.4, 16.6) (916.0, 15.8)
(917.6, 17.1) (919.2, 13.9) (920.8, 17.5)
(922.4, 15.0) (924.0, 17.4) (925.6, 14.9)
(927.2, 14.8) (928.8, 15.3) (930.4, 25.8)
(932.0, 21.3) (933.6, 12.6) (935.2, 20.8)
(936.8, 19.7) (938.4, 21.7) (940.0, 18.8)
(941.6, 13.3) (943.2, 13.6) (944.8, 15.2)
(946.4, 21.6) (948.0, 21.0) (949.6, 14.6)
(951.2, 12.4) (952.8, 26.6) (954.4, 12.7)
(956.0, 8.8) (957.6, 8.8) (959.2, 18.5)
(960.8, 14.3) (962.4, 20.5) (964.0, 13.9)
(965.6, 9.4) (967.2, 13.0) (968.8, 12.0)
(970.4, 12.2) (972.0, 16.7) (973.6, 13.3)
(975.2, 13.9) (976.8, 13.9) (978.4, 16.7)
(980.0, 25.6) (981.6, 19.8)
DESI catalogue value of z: 1.87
